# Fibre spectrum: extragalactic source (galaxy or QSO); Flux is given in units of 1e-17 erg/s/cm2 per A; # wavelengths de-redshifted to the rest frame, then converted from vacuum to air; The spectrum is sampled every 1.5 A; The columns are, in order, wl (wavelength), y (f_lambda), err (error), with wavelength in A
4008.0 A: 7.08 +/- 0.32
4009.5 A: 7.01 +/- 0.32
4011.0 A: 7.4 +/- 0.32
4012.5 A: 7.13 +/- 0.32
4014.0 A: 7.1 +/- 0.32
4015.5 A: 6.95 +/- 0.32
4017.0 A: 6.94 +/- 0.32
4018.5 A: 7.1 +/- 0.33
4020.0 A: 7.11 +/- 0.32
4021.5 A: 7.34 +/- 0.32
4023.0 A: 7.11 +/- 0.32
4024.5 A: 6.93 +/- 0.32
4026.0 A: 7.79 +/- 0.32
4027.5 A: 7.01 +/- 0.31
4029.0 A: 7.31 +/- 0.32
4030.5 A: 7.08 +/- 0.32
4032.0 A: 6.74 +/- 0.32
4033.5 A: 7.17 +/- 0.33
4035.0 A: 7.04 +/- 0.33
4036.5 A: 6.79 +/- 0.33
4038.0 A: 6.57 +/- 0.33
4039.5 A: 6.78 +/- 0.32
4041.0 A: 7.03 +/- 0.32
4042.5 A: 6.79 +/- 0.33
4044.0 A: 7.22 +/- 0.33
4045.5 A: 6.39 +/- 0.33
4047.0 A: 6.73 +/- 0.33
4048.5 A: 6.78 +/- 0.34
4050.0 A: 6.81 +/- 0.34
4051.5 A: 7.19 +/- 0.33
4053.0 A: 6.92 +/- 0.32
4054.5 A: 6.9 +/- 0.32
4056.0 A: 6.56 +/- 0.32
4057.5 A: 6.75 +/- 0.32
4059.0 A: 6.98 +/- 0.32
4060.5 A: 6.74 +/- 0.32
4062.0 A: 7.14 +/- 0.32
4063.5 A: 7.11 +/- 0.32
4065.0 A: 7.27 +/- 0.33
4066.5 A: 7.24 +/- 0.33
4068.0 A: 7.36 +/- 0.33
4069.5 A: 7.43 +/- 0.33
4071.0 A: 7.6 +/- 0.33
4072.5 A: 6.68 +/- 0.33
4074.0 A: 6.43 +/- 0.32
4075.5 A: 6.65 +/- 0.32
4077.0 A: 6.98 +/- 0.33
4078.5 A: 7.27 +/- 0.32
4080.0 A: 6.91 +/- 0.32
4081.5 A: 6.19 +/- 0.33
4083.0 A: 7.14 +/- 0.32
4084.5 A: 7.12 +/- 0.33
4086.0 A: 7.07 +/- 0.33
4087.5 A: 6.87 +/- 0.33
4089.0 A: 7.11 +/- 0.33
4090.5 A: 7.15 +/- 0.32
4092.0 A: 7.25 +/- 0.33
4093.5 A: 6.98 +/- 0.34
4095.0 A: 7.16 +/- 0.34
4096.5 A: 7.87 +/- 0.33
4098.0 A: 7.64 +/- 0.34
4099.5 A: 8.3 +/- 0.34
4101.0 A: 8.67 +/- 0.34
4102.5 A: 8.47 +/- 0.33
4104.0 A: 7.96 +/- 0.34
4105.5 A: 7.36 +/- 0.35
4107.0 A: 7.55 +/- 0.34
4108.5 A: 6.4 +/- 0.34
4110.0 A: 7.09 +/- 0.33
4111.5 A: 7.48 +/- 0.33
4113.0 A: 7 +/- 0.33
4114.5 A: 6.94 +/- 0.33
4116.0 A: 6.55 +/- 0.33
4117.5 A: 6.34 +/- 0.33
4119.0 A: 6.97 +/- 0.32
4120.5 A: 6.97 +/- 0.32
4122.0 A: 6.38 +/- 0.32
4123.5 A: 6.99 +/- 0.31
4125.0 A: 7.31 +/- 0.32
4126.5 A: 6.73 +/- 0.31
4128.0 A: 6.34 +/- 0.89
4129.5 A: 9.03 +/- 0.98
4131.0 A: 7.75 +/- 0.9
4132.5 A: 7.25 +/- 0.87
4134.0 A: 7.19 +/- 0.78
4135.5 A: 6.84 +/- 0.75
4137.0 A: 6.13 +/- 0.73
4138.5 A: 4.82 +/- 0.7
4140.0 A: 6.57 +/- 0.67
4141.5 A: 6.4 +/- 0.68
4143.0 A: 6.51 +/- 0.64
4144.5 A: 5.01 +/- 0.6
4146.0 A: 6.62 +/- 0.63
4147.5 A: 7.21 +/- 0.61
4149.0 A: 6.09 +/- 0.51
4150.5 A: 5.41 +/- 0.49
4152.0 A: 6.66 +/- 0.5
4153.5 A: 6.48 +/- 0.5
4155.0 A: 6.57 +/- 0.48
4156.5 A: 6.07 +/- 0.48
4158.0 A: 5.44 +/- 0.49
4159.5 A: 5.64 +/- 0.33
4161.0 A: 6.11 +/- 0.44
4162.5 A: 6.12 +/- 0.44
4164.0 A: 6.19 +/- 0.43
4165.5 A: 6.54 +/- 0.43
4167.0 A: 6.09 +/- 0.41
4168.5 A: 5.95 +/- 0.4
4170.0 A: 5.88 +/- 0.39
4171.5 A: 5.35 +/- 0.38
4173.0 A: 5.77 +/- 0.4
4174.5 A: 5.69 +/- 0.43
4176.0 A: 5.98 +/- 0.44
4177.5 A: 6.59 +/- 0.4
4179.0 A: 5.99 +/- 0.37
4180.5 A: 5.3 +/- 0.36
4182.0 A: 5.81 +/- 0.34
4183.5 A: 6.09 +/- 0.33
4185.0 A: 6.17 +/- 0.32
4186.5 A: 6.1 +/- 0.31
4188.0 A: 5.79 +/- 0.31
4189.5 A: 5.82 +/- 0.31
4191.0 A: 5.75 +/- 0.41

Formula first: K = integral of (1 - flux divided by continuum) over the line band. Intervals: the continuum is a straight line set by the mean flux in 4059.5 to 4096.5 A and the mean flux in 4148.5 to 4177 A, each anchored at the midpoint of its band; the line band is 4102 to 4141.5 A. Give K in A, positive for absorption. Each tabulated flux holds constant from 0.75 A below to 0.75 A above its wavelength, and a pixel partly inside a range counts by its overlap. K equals -2.9 A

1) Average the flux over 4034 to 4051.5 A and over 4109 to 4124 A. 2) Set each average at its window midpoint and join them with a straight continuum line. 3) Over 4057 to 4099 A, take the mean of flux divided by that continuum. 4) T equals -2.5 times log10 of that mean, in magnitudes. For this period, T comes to -0.04 mag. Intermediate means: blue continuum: 6.83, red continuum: 6.86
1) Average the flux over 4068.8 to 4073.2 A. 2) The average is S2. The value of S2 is 7.24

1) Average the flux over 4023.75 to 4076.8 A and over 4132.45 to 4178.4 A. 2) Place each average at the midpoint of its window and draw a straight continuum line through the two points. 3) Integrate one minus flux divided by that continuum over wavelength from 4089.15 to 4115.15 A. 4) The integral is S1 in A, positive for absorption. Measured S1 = -3.62 A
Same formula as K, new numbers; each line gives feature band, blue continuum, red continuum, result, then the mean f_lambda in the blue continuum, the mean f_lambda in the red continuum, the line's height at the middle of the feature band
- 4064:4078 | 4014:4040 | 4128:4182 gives -0.6 A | 7.05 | 6.26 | 6.78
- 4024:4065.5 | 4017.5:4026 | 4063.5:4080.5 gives 1.1 A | 7.17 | 7.08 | 7.13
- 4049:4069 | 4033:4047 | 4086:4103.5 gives 0.3 A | 6.85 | 7.57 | 7.1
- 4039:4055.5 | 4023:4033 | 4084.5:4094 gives 0.6 A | 7.14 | 7.08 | 7.12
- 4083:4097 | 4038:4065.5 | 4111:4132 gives -0.4 A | 6.88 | 7.05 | 6.98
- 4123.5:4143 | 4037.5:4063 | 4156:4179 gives -2.0 A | 6.85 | 5.96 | 6.22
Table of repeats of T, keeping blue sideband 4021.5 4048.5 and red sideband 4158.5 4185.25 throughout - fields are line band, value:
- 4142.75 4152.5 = -0.010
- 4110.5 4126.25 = -0.089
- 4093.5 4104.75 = -0.219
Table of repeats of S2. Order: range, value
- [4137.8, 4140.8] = 5.72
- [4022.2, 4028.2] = 7.21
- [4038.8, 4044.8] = 6.95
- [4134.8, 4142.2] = 6.15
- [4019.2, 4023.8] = 7.18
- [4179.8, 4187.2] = 5.9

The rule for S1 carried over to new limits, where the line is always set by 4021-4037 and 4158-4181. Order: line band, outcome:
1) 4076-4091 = -0.7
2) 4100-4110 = -1.9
